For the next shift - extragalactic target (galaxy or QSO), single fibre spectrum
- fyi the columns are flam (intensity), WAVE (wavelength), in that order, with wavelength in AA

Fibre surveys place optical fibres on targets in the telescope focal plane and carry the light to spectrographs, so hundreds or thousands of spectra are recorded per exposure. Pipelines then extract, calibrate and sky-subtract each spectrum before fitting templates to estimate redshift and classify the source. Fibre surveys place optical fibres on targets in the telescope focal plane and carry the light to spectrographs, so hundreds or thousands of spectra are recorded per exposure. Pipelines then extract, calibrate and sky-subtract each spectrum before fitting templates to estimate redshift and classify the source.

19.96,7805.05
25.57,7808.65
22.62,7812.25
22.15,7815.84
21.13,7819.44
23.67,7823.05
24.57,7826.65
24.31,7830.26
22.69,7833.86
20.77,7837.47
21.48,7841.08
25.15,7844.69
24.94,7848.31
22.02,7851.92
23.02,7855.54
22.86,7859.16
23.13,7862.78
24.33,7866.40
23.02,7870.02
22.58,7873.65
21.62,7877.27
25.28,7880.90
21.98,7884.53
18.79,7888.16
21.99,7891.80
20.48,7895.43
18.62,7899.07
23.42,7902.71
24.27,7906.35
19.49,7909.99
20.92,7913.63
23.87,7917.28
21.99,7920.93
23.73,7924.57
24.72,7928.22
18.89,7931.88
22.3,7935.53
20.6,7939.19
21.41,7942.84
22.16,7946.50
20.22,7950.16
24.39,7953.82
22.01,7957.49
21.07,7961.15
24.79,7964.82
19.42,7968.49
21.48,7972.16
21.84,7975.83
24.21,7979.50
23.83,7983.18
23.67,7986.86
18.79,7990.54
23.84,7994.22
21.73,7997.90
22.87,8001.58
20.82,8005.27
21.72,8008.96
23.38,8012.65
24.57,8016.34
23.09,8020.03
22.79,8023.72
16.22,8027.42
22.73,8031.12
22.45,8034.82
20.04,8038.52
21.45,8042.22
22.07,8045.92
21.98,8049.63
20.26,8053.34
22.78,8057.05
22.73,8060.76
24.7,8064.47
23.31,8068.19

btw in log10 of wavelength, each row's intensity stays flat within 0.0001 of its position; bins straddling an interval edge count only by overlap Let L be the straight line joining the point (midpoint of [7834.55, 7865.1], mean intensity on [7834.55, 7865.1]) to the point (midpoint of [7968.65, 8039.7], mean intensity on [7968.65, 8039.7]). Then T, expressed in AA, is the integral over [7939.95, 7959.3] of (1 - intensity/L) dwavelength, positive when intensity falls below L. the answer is 0.4 AA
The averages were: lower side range 22.9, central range 22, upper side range 22.1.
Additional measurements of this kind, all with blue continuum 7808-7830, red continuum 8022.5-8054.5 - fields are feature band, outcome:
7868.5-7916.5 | 1.6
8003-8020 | -1.1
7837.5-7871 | -0.5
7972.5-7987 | -1.0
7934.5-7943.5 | 0.3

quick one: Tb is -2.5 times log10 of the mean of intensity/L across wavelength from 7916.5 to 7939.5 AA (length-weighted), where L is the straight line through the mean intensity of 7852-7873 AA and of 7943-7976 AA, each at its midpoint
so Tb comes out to 0.00 mag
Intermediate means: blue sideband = 23.1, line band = 22.3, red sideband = 21.9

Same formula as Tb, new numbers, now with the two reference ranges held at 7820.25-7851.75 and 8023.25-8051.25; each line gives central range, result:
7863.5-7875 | -0.02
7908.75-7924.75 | 0.02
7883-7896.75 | 0.10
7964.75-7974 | 0.03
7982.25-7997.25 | -0.04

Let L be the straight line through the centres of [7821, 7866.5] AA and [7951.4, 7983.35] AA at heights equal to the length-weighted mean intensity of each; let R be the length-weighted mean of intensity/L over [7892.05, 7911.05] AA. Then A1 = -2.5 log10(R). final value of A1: 0.073 mag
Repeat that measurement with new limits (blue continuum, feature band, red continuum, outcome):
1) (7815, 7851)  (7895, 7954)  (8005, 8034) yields 0.04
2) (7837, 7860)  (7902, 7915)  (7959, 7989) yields 0.04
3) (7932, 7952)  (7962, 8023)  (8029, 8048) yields -0.05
